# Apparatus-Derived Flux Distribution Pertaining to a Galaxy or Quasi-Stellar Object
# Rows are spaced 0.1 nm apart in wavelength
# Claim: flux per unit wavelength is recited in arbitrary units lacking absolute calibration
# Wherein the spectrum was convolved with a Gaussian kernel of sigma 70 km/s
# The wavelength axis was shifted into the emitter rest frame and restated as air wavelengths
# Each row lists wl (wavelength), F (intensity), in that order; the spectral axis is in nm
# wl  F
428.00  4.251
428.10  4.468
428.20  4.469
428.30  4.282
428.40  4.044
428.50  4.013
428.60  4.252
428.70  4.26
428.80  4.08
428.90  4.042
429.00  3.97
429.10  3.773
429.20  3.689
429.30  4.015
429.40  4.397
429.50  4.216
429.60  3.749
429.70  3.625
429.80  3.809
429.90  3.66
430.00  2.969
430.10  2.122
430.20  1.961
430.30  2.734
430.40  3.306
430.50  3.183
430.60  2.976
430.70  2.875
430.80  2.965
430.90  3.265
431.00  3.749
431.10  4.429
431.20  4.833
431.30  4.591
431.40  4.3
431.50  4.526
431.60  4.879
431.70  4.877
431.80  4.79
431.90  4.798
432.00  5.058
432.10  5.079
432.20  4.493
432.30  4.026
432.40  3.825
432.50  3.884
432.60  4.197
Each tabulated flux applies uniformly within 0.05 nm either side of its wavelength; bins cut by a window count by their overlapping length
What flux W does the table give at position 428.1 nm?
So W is 4.468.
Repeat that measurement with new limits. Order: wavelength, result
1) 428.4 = 4.044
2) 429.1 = 3.773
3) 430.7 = 2.875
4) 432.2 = 4.493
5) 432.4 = 3.825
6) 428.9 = 4.042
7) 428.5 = 4.013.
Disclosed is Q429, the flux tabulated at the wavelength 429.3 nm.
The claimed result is 4.015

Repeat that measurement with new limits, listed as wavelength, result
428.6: 4.252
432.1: 5.079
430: 2.969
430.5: 3.183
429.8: 3.809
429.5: 4.216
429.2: 3.689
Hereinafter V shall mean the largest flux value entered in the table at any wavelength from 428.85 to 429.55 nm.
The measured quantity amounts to 4.397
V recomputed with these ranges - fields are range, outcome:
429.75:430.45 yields 3.809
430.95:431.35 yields 4.833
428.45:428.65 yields 4.252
